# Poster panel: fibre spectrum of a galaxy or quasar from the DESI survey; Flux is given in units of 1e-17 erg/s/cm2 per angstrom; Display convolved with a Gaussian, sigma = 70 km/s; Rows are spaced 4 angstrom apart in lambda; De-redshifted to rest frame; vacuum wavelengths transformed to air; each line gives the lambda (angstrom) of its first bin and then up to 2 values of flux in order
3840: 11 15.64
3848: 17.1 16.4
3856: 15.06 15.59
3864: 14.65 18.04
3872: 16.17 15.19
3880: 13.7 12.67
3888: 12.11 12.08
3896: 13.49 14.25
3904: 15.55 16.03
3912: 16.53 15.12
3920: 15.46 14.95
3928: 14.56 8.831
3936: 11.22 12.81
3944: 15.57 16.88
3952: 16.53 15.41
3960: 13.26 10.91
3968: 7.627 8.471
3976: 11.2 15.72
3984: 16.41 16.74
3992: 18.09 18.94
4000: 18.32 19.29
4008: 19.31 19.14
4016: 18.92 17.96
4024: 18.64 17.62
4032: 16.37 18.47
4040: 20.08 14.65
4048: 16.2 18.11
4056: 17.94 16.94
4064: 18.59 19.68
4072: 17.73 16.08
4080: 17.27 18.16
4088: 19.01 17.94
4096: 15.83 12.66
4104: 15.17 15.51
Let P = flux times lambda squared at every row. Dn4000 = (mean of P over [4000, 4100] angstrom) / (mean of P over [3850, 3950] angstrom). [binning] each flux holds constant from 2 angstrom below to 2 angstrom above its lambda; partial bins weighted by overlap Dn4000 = 1.3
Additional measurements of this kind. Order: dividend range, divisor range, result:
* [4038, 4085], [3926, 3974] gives 1.47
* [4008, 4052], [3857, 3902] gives 1.34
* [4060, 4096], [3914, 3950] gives 1.38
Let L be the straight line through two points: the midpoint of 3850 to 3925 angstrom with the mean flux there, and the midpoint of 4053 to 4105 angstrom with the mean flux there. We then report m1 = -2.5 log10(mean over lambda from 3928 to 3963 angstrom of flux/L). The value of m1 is 0.14 mag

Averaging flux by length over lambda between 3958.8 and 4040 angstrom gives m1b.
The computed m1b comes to 16.2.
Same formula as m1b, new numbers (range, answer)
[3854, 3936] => 14.4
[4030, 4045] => 17.6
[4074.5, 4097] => 17.5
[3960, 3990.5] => 12.6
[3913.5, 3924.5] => 15.3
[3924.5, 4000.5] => 14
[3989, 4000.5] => 18.3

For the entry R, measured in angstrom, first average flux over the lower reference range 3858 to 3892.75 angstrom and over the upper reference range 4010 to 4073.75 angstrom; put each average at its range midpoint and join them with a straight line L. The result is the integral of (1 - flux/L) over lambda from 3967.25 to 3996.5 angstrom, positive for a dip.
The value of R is 4.50 angstrom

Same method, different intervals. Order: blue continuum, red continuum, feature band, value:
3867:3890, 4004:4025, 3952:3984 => 9.2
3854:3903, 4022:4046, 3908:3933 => 1.1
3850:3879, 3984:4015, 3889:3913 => 3.0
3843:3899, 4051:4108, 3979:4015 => -4.1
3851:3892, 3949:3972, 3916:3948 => -1.0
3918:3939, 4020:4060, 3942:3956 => -2.4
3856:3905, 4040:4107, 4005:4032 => -3.5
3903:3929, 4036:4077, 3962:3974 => 5.4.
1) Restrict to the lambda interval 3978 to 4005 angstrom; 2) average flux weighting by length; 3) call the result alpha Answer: 17.6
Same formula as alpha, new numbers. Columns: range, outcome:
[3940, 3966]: 14.6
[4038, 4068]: 17.6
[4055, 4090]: 17.9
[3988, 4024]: 18.6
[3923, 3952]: 13.7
